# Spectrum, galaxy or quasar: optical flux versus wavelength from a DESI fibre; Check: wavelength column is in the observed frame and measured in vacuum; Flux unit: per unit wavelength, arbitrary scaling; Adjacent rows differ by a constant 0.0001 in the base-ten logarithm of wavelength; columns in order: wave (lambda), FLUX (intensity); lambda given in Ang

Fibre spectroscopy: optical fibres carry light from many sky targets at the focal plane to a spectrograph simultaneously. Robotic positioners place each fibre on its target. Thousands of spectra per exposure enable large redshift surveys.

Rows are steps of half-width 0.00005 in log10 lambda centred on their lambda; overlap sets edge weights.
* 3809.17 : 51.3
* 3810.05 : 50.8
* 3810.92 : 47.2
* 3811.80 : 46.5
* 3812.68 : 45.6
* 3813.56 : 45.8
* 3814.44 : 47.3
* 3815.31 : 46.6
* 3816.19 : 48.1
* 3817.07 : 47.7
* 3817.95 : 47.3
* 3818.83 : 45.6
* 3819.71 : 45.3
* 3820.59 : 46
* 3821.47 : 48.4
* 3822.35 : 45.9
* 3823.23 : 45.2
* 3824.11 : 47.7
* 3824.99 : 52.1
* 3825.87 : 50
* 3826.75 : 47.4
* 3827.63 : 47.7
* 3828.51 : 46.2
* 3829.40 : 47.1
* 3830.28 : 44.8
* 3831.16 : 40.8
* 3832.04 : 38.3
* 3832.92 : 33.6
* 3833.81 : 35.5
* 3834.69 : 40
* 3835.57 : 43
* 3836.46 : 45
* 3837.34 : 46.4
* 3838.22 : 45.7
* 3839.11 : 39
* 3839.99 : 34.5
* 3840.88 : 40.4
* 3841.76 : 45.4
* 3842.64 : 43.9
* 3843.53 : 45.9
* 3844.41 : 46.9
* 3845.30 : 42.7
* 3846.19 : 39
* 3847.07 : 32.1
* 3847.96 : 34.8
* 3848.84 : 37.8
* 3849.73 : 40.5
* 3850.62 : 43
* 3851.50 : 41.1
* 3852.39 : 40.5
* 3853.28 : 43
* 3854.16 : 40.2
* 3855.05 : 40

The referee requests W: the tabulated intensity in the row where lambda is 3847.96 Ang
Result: 34.8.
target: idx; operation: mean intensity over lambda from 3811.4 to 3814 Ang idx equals 45.9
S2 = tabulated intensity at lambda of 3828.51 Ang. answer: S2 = 46.2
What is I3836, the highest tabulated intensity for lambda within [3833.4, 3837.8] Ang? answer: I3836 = 46.4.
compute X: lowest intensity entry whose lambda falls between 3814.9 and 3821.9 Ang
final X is 45.3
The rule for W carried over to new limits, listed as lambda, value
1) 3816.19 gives 48.1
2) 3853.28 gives 43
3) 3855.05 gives 40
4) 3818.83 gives 45.6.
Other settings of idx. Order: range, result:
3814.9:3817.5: 47.4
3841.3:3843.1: 44.7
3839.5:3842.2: 40.2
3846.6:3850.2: 36.4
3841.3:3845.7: 45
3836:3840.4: 42.2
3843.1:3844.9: 46.3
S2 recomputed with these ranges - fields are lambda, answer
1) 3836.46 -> 45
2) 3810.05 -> 50.8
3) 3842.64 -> 43.9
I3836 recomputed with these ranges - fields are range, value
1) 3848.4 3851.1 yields 43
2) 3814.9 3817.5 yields 48.1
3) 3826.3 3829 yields 47.7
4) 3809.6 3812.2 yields 50.8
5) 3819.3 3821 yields 46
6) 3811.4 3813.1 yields 46.5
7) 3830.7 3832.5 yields 40.8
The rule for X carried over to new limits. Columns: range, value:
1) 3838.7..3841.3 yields 34.5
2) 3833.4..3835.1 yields 35.5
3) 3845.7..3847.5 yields 32.1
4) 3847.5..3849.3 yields 34.8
